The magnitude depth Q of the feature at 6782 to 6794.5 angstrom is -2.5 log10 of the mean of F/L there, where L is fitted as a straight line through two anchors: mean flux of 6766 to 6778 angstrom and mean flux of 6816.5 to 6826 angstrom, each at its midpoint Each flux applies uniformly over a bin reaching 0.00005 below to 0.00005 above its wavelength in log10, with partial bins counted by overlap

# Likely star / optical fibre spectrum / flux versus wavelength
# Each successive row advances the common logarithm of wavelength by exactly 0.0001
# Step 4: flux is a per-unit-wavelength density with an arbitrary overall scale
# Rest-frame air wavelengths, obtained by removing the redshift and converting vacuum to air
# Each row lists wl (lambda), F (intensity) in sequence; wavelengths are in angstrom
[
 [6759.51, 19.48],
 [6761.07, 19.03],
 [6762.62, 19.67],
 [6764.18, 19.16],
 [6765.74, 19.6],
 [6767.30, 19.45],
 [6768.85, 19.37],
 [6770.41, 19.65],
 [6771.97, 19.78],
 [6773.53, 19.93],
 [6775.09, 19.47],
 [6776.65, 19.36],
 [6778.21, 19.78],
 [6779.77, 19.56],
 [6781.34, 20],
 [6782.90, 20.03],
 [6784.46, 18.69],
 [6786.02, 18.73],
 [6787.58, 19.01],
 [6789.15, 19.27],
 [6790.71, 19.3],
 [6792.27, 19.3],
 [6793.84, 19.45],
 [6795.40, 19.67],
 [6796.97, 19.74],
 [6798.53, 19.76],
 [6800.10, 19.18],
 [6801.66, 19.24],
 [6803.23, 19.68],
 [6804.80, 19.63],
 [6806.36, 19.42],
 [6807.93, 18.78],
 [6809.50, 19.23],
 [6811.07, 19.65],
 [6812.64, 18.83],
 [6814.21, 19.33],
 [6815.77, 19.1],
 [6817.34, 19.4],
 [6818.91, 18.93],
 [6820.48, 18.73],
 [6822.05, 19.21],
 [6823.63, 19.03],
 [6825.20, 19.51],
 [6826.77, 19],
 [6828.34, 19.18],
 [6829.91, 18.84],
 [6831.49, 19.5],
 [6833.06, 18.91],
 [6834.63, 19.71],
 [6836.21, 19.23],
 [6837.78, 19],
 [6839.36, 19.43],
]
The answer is 0.011 mag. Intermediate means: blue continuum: 19.6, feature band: 19.2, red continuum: 19.1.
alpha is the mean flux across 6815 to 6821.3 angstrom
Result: 19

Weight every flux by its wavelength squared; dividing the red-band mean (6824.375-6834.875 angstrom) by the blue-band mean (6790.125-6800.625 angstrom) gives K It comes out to 1.0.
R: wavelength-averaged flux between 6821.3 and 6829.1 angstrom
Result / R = 19.2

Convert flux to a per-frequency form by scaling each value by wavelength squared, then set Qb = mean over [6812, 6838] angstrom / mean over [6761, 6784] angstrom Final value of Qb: 1.0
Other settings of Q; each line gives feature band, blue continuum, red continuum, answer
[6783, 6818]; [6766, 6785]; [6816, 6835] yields 0.004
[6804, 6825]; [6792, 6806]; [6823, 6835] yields 0.010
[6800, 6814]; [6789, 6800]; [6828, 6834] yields 0.004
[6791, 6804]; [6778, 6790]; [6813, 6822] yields -0.013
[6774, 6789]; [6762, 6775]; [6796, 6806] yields 0.009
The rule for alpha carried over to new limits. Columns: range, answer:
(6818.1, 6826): 19.1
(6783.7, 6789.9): 18.9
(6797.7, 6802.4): 19.4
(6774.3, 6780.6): 19.5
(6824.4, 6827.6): 19.3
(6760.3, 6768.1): 19.4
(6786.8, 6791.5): 19.2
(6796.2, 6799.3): 19.8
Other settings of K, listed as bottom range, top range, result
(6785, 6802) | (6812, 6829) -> 1.00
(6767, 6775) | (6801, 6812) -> 1.00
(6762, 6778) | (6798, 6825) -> 1.00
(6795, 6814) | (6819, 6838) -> 0.99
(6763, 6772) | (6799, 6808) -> 1.01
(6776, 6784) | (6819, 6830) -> 0.98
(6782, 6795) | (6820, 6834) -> 1.00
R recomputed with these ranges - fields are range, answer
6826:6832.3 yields 19.1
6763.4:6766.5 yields 19.4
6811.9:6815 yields 19.1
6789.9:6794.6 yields 19.4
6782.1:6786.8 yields 19.2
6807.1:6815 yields 19.2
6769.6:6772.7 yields 19.7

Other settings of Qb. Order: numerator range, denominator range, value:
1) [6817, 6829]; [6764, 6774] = 0.99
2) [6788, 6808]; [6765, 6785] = 1.00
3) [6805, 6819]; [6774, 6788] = 1.00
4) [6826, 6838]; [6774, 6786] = 1.00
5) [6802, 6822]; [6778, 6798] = 1.00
